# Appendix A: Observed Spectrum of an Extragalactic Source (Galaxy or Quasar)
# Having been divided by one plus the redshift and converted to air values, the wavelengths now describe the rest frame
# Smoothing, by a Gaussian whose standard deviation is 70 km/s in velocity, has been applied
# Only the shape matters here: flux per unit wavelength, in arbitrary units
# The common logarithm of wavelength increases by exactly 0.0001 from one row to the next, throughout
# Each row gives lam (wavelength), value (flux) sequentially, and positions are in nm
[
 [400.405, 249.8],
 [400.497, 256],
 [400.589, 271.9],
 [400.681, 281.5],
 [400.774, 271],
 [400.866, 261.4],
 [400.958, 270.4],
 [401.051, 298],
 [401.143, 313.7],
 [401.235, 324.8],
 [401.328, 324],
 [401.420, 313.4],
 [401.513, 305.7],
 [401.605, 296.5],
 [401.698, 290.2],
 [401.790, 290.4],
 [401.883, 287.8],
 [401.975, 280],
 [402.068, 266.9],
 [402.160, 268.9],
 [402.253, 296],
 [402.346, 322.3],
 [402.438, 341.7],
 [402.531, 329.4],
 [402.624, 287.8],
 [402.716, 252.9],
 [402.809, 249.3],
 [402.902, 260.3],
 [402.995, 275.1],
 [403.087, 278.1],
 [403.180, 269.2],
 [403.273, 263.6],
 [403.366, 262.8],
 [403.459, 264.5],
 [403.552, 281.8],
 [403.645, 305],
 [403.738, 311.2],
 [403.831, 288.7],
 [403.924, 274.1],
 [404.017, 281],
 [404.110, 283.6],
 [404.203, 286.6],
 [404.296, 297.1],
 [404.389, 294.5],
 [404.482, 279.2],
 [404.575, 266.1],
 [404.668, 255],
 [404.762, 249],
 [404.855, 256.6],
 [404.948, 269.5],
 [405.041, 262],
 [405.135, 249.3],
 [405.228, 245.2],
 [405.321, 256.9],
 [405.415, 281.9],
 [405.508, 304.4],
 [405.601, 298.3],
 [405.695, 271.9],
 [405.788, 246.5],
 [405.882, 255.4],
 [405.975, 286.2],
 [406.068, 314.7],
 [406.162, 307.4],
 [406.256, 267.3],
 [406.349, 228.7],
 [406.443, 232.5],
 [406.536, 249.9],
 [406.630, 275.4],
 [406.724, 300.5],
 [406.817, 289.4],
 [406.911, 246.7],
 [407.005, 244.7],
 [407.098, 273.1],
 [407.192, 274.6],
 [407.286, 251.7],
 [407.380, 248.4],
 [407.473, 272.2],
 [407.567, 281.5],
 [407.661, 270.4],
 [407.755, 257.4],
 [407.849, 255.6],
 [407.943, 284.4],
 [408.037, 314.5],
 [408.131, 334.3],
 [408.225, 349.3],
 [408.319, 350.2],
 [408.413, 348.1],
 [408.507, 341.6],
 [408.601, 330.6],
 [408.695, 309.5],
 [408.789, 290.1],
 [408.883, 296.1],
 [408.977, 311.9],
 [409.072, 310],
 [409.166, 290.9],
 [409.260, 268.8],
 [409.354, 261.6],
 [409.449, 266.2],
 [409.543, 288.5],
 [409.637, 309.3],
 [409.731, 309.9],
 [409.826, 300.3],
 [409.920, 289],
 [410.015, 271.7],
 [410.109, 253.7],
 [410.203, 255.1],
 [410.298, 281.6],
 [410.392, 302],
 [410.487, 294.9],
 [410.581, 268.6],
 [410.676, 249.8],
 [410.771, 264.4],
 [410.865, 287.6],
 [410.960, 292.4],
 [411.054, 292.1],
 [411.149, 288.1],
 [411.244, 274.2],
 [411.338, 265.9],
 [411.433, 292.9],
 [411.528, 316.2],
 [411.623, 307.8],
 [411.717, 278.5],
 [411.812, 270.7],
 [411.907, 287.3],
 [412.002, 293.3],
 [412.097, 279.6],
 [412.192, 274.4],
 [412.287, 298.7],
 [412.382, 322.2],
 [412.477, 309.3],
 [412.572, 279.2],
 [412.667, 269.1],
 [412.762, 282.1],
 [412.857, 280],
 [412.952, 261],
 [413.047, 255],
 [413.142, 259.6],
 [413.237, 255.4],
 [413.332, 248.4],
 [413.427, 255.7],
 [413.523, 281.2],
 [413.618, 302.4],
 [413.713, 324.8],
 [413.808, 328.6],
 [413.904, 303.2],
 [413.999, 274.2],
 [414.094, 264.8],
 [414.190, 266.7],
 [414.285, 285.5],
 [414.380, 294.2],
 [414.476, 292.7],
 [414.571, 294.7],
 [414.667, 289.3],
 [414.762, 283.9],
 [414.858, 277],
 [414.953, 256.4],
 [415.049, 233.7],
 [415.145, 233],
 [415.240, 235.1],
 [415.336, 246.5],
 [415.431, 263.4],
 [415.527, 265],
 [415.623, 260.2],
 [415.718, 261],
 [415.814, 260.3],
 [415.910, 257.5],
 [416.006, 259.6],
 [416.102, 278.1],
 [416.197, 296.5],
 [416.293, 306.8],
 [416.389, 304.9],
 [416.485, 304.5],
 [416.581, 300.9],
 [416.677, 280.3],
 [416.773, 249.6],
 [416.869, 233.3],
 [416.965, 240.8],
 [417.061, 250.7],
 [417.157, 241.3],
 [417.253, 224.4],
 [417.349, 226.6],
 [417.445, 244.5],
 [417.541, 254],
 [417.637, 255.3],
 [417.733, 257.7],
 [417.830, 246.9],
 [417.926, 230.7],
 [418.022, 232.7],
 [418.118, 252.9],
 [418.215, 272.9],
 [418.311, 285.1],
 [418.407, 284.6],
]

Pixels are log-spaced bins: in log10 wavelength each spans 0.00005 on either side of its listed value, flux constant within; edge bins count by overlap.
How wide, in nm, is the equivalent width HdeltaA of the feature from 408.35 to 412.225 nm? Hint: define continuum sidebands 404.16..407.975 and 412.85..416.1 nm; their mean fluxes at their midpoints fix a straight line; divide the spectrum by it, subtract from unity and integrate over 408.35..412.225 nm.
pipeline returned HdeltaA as -0.28 nm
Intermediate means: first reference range 269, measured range 290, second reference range 271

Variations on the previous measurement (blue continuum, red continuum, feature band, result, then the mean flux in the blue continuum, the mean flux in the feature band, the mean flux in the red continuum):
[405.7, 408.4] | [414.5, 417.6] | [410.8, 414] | -0.19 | 278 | 285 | 263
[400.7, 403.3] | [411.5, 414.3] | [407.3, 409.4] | -0.09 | 289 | 298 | 284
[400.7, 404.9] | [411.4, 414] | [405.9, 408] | 0.12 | 285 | 269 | 286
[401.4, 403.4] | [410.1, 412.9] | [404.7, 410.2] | 0.06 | 286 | 282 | 284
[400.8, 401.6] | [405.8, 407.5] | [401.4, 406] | 0.09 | 301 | 280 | 267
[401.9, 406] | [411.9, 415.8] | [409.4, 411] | -0.03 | 277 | 281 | 276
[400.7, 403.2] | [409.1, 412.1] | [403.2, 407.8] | 0.25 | 290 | 272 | 283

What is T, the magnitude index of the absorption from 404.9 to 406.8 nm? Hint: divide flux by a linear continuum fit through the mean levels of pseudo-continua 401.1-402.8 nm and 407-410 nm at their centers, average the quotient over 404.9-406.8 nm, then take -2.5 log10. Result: 0.10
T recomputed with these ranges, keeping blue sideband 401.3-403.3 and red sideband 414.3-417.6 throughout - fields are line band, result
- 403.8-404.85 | 0.03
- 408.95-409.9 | -0.06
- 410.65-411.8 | -0.04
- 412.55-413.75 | -0.01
